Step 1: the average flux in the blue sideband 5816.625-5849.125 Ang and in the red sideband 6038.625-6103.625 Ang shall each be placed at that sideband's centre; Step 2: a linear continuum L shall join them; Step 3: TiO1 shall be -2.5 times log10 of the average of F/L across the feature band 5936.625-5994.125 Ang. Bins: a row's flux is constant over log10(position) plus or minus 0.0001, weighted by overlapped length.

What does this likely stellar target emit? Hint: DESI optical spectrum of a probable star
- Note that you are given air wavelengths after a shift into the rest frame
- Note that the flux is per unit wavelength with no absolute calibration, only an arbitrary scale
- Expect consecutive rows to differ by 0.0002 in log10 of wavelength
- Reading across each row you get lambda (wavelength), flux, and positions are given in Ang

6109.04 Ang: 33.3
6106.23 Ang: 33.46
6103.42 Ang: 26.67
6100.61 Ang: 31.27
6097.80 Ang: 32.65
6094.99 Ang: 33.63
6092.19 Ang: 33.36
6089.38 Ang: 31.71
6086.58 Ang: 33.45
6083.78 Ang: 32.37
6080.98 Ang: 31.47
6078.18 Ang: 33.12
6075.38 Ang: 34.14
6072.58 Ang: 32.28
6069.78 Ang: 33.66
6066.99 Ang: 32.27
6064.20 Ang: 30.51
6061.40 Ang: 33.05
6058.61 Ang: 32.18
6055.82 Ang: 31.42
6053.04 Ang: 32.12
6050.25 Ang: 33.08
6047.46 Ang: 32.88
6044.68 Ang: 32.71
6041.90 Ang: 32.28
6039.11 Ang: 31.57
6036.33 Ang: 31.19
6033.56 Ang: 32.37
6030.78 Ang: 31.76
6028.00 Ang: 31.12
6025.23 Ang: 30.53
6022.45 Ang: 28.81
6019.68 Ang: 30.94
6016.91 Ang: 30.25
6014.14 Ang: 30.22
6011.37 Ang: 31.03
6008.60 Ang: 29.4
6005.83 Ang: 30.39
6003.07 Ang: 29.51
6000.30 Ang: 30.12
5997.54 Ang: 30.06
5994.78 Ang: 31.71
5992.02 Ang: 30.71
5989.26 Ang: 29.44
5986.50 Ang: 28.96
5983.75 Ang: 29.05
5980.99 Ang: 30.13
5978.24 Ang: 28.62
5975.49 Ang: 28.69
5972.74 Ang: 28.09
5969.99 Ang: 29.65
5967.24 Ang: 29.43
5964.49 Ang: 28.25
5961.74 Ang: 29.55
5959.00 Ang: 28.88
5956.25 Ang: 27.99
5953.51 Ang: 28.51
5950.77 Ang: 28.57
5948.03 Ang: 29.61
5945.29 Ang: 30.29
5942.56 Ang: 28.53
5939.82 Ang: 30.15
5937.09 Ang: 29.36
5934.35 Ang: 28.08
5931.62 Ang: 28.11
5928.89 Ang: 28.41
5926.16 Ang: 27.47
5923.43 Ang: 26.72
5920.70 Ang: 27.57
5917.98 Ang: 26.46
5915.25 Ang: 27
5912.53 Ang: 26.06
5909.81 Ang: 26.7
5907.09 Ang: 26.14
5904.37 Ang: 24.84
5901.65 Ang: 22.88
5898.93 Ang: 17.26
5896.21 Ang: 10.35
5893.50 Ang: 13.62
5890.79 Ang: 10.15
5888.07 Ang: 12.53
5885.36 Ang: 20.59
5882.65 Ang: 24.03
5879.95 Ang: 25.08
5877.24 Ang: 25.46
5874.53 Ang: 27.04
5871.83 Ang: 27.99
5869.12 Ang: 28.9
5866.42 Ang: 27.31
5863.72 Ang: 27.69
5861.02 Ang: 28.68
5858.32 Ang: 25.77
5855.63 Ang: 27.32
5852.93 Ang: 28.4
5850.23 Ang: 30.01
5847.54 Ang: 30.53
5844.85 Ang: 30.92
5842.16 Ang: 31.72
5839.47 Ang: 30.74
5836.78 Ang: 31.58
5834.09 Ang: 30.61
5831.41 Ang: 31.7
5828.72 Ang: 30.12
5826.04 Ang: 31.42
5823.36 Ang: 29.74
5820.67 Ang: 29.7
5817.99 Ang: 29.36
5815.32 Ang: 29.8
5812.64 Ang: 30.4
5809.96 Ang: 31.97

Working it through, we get 0.086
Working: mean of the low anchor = 30.7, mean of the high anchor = 32.4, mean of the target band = 29.2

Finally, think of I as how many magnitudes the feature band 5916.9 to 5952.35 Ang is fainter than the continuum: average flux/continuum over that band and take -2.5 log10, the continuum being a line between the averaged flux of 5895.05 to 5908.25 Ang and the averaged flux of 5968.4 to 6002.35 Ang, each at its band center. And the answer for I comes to -0.19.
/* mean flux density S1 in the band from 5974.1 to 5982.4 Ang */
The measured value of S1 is 29.2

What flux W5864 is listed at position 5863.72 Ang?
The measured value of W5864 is 27.69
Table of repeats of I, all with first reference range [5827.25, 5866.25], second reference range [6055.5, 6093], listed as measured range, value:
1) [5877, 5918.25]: 0.40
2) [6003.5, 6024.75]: 0.06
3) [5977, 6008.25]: 0.06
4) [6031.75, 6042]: 0.01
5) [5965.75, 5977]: 0.08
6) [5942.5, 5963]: 0.07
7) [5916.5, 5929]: 0.13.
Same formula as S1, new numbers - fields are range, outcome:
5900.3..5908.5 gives 24.6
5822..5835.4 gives 30.7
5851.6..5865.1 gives 27.6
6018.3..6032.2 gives 30.6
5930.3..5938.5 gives 28.5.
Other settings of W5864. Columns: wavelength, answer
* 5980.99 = 30.13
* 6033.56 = 32.37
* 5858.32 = 25.77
